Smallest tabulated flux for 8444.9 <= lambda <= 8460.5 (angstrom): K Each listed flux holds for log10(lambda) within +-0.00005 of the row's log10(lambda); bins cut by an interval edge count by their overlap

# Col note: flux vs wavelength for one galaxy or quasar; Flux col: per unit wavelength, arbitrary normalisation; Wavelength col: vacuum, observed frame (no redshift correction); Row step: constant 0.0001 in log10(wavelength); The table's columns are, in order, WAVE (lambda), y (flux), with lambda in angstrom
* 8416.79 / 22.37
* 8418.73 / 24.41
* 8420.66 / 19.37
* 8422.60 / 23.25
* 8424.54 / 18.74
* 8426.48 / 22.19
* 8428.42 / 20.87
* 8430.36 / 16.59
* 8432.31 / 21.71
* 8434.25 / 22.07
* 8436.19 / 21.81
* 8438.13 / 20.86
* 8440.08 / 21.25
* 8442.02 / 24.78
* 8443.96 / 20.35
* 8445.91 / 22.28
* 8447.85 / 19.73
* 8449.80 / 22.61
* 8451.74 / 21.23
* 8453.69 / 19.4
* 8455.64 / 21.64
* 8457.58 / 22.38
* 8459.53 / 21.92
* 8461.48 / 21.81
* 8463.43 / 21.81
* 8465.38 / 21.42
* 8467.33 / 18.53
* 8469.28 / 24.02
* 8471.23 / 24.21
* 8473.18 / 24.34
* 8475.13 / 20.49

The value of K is 19.4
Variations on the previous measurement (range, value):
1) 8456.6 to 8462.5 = 21.81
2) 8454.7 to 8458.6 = 21.64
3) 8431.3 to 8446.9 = 20.35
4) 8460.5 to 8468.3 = 18.53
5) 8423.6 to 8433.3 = 16.59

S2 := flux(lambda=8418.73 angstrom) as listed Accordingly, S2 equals 24.41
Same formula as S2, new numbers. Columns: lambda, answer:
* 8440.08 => 21.25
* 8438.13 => 20.86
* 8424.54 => 18.74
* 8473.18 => 24.34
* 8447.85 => 19.73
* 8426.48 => 22.19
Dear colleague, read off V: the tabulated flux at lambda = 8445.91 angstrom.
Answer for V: 22.28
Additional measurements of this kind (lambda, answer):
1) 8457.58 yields 22.38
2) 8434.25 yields 22.07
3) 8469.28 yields 24.02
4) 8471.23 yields 24.21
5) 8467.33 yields 18.53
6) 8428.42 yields 20.87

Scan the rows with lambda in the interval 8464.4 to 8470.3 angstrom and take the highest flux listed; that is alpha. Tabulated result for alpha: 24.02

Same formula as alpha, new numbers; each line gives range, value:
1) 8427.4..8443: 24.78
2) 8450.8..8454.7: 21.23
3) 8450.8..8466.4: 22.38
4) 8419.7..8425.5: 23.25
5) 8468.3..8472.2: 24.21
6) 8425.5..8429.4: 22.19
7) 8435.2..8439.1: 21.81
